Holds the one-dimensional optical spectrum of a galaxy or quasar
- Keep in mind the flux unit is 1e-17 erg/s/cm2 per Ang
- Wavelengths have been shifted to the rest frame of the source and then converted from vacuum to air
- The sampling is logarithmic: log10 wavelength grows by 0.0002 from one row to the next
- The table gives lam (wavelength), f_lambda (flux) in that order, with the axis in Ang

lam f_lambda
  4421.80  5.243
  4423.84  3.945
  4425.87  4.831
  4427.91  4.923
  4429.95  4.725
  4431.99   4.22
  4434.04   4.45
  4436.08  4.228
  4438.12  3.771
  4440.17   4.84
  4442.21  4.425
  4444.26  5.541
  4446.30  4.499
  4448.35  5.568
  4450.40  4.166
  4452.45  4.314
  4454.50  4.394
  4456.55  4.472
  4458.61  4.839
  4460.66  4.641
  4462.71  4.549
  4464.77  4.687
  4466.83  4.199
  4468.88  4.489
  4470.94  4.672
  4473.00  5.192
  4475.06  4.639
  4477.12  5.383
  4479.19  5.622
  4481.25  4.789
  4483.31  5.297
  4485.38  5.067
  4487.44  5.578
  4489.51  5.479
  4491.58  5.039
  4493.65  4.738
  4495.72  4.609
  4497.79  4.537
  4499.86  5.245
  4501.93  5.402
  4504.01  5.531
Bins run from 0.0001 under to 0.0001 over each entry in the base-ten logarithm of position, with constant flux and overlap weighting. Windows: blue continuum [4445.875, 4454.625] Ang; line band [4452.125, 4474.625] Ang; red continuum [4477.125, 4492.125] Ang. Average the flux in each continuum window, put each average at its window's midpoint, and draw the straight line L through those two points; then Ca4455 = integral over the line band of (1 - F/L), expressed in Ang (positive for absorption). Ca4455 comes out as 1.3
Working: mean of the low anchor 4.61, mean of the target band 4.6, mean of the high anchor 5.28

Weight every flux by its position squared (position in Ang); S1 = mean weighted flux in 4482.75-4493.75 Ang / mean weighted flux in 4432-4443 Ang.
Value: 1.24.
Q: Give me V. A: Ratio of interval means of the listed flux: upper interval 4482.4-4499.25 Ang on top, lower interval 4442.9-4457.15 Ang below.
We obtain 1.07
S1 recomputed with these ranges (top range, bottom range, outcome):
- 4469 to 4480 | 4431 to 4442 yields 1.19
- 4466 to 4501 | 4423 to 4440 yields 1.16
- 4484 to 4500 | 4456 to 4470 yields 1.12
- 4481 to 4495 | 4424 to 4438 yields 1.18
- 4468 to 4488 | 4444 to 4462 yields 1.10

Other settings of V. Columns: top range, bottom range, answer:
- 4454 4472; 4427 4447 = 1.00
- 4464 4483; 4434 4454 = 1.06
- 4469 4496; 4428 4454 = 1.11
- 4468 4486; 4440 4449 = 1.01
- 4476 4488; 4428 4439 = 1.22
